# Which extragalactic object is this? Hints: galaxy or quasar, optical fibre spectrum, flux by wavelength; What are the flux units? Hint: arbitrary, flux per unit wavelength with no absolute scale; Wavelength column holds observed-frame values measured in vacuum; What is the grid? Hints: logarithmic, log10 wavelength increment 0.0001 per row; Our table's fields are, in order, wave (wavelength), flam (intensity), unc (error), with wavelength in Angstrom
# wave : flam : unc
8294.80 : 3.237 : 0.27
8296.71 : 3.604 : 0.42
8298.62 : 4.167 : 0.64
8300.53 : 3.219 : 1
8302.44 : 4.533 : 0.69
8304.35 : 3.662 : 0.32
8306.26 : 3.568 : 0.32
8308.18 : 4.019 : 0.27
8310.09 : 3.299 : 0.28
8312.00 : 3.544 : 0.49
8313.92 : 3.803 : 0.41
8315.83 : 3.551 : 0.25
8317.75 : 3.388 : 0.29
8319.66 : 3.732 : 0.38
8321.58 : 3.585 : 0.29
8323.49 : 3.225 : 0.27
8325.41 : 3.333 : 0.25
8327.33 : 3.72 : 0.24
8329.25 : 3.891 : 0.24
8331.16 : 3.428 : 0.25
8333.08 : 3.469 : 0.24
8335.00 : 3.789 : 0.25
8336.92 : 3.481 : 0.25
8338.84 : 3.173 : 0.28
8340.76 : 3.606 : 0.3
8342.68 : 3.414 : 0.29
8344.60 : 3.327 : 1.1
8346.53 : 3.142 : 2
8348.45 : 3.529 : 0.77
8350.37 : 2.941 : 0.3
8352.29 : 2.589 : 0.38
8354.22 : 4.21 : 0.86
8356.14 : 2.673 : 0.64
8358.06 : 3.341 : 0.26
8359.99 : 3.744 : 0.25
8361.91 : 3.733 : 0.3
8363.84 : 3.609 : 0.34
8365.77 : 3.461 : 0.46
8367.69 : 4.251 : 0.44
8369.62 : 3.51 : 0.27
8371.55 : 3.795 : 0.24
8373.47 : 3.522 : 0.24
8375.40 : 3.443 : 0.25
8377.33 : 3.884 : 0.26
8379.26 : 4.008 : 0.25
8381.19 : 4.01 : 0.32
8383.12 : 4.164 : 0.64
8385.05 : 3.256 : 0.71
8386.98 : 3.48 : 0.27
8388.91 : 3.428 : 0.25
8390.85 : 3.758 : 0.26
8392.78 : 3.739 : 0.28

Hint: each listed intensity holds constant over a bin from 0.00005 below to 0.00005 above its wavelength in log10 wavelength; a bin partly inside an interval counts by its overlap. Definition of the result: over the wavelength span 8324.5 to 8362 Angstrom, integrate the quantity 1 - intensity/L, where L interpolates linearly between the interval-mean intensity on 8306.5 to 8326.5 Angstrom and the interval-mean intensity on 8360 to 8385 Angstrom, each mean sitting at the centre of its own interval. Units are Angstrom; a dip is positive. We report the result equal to 2.4 Angstrom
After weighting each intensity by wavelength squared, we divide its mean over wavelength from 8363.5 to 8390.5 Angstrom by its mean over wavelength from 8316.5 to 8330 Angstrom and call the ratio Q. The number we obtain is 1.06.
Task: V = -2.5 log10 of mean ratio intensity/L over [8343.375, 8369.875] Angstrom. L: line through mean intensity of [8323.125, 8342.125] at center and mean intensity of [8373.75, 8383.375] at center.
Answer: 0.08 mag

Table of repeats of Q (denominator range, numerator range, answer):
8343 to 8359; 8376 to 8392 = 1.17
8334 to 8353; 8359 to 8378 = 1.12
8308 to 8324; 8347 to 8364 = 0.95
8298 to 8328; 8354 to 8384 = 1.03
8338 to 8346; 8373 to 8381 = 1.12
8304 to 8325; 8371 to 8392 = 1.05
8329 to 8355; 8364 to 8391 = 1.10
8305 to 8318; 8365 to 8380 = 1.05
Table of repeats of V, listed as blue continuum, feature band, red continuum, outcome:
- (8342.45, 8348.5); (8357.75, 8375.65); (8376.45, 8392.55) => -0.033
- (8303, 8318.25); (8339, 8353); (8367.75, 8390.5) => 0.139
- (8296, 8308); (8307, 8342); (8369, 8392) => 0.065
